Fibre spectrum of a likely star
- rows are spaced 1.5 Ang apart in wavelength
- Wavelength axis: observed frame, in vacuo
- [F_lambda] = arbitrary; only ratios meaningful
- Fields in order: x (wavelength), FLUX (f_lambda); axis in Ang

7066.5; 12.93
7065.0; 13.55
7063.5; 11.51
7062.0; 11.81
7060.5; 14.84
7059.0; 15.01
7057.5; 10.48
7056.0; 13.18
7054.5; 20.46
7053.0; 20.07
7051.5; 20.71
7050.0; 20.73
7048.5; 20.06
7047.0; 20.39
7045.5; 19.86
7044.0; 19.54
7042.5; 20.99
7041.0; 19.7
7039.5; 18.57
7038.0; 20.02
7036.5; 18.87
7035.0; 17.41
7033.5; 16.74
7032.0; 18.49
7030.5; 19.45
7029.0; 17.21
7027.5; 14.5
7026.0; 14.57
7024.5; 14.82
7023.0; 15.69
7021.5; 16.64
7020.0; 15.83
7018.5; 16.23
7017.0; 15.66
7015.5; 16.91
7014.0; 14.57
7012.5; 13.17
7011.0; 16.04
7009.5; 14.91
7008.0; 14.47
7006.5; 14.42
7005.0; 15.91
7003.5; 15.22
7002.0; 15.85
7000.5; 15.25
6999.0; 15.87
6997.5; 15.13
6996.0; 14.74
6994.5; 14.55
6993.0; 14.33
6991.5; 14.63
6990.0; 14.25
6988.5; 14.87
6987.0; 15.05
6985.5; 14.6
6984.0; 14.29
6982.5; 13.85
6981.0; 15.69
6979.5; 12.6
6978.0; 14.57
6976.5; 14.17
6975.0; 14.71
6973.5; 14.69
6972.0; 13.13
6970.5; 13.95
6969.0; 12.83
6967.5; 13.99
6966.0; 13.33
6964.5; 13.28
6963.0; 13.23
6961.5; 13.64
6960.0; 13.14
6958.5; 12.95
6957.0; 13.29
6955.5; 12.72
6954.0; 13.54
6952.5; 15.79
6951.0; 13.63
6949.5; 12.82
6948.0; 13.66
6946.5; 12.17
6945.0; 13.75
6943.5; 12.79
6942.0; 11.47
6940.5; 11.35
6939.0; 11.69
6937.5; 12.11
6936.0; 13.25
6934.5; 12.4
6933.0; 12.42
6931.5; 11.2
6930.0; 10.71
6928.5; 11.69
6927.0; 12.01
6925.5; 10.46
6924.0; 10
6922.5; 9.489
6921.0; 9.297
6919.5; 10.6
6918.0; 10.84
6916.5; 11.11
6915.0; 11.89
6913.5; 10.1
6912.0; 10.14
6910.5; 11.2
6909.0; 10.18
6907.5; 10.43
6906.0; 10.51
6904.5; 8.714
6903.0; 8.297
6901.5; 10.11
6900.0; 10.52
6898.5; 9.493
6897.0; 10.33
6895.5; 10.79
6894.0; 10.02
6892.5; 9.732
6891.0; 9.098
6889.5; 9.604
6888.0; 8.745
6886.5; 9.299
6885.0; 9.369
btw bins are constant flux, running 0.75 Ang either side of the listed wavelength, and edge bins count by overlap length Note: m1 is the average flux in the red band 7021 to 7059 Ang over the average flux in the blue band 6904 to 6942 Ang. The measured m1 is 1.6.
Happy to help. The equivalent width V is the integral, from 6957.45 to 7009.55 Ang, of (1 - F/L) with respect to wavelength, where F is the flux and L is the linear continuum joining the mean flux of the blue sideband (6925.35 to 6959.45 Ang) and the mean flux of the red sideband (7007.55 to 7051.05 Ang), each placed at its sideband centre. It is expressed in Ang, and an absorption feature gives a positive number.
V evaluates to 1.71 Ang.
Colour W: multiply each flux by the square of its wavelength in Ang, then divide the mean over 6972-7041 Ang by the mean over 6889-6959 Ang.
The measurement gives 1.41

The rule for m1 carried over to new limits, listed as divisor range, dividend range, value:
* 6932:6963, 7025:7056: 1.45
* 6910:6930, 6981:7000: 1.38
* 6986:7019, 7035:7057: 1.28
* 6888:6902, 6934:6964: 1.31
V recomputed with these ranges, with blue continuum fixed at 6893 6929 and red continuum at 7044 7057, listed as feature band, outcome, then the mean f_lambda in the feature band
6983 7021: 2.5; 15.1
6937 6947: 0.1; 12.2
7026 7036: 0.5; 17.1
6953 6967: 0.2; 13.3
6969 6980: 0.4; 13.9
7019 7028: 1.1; 15.4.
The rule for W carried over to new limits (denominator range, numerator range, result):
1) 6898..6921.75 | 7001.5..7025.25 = 1.55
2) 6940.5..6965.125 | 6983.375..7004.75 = 1.15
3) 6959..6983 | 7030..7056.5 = 1.42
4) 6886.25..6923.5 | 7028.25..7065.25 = 1.83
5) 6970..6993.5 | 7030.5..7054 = 1.38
